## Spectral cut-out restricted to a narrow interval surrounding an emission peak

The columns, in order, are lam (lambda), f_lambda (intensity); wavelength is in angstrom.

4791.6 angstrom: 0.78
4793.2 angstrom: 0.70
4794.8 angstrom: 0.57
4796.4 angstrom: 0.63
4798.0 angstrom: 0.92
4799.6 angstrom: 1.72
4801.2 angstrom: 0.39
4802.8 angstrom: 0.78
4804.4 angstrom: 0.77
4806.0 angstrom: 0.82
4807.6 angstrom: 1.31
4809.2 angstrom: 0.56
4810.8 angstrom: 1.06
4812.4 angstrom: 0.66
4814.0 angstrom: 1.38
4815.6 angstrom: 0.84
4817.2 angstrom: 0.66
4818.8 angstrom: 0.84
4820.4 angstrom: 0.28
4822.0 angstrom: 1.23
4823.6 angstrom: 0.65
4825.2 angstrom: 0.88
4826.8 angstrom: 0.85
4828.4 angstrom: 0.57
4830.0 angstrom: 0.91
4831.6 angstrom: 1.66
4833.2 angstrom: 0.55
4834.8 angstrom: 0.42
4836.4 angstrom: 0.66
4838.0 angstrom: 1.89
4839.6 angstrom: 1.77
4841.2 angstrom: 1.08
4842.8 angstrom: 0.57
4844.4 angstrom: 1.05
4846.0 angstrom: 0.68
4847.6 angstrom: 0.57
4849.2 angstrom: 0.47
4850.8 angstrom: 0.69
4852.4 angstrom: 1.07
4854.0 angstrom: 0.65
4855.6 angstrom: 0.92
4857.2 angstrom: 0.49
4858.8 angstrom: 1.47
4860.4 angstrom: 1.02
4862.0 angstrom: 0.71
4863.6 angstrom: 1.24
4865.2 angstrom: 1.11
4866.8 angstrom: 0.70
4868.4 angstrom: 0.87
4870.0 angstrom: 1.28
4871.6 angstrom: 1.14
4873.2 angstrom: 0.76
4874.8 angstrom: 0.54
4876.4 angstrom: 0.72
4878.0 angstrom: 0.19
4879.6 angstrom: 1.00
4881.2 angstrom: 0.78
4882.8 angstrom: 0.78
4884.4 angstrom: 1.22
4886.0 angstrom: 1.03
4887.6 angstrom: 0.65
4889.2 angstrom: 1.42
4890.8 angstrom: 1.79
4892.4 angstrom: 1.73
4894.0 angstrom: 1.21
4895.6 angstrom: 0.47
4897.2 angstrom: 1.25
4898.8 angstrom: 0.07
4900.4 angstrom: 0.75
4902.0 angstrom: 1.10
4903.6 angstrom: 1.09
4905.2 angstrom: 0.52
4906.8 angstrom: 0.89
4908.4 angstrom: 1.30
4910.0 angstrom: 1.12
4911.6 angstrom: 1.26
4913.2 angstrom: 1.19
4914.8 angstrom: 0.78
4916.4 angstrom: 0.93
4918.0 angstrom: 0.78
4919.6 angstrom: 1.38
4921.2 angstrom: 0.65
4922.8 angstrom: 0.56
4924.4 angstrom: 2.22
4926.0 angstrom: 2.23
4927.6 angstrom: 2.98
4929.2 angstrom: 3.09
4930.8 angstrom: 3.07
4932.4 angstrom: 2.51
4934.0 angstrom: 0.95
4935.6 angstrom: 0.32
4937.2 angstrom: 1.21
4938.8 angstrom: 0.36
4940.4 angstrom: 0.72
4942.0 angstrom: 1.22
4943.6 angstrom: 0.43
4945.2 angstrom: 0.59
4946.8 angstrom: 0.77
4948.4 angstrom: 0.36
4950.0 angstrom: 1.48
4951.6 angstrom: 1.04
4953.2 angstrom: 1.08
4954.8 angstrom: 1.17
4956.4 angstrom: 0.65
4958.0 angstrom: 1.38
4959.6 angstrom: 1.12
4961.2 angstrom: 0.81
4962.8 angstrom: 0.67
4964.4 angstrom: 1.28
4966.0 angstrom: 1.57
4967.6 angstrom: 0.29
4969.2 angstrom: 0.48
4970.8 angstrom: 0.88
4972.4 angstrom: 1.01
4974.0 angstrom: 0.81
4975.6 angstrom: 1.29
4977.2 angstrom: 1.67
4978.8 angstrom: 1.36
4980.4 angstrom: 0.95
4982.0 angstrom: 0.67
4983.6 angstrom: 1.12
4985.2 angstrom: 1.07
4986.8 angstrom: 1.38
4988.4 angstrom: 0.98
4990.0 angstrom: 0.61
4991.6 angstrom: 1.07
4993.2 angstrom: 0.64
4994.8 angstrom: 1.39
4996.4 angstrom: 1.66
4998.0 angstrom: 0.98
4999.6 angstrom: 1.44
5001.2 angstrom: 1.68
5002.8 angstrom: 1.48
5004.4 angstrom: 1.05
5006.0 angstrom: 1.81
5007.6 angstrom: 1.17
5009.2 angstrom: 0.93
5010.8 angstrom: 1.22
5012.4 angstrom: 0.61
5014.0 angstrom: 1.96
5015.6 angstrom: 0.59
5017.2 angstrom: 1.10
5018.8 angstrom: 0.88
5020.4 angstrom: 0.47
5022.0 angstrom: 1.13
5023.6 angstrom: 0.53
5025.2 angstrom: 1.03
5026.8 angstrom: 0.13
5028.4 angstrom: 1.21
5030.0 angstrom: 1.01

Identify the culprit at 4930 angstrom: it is [O II]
